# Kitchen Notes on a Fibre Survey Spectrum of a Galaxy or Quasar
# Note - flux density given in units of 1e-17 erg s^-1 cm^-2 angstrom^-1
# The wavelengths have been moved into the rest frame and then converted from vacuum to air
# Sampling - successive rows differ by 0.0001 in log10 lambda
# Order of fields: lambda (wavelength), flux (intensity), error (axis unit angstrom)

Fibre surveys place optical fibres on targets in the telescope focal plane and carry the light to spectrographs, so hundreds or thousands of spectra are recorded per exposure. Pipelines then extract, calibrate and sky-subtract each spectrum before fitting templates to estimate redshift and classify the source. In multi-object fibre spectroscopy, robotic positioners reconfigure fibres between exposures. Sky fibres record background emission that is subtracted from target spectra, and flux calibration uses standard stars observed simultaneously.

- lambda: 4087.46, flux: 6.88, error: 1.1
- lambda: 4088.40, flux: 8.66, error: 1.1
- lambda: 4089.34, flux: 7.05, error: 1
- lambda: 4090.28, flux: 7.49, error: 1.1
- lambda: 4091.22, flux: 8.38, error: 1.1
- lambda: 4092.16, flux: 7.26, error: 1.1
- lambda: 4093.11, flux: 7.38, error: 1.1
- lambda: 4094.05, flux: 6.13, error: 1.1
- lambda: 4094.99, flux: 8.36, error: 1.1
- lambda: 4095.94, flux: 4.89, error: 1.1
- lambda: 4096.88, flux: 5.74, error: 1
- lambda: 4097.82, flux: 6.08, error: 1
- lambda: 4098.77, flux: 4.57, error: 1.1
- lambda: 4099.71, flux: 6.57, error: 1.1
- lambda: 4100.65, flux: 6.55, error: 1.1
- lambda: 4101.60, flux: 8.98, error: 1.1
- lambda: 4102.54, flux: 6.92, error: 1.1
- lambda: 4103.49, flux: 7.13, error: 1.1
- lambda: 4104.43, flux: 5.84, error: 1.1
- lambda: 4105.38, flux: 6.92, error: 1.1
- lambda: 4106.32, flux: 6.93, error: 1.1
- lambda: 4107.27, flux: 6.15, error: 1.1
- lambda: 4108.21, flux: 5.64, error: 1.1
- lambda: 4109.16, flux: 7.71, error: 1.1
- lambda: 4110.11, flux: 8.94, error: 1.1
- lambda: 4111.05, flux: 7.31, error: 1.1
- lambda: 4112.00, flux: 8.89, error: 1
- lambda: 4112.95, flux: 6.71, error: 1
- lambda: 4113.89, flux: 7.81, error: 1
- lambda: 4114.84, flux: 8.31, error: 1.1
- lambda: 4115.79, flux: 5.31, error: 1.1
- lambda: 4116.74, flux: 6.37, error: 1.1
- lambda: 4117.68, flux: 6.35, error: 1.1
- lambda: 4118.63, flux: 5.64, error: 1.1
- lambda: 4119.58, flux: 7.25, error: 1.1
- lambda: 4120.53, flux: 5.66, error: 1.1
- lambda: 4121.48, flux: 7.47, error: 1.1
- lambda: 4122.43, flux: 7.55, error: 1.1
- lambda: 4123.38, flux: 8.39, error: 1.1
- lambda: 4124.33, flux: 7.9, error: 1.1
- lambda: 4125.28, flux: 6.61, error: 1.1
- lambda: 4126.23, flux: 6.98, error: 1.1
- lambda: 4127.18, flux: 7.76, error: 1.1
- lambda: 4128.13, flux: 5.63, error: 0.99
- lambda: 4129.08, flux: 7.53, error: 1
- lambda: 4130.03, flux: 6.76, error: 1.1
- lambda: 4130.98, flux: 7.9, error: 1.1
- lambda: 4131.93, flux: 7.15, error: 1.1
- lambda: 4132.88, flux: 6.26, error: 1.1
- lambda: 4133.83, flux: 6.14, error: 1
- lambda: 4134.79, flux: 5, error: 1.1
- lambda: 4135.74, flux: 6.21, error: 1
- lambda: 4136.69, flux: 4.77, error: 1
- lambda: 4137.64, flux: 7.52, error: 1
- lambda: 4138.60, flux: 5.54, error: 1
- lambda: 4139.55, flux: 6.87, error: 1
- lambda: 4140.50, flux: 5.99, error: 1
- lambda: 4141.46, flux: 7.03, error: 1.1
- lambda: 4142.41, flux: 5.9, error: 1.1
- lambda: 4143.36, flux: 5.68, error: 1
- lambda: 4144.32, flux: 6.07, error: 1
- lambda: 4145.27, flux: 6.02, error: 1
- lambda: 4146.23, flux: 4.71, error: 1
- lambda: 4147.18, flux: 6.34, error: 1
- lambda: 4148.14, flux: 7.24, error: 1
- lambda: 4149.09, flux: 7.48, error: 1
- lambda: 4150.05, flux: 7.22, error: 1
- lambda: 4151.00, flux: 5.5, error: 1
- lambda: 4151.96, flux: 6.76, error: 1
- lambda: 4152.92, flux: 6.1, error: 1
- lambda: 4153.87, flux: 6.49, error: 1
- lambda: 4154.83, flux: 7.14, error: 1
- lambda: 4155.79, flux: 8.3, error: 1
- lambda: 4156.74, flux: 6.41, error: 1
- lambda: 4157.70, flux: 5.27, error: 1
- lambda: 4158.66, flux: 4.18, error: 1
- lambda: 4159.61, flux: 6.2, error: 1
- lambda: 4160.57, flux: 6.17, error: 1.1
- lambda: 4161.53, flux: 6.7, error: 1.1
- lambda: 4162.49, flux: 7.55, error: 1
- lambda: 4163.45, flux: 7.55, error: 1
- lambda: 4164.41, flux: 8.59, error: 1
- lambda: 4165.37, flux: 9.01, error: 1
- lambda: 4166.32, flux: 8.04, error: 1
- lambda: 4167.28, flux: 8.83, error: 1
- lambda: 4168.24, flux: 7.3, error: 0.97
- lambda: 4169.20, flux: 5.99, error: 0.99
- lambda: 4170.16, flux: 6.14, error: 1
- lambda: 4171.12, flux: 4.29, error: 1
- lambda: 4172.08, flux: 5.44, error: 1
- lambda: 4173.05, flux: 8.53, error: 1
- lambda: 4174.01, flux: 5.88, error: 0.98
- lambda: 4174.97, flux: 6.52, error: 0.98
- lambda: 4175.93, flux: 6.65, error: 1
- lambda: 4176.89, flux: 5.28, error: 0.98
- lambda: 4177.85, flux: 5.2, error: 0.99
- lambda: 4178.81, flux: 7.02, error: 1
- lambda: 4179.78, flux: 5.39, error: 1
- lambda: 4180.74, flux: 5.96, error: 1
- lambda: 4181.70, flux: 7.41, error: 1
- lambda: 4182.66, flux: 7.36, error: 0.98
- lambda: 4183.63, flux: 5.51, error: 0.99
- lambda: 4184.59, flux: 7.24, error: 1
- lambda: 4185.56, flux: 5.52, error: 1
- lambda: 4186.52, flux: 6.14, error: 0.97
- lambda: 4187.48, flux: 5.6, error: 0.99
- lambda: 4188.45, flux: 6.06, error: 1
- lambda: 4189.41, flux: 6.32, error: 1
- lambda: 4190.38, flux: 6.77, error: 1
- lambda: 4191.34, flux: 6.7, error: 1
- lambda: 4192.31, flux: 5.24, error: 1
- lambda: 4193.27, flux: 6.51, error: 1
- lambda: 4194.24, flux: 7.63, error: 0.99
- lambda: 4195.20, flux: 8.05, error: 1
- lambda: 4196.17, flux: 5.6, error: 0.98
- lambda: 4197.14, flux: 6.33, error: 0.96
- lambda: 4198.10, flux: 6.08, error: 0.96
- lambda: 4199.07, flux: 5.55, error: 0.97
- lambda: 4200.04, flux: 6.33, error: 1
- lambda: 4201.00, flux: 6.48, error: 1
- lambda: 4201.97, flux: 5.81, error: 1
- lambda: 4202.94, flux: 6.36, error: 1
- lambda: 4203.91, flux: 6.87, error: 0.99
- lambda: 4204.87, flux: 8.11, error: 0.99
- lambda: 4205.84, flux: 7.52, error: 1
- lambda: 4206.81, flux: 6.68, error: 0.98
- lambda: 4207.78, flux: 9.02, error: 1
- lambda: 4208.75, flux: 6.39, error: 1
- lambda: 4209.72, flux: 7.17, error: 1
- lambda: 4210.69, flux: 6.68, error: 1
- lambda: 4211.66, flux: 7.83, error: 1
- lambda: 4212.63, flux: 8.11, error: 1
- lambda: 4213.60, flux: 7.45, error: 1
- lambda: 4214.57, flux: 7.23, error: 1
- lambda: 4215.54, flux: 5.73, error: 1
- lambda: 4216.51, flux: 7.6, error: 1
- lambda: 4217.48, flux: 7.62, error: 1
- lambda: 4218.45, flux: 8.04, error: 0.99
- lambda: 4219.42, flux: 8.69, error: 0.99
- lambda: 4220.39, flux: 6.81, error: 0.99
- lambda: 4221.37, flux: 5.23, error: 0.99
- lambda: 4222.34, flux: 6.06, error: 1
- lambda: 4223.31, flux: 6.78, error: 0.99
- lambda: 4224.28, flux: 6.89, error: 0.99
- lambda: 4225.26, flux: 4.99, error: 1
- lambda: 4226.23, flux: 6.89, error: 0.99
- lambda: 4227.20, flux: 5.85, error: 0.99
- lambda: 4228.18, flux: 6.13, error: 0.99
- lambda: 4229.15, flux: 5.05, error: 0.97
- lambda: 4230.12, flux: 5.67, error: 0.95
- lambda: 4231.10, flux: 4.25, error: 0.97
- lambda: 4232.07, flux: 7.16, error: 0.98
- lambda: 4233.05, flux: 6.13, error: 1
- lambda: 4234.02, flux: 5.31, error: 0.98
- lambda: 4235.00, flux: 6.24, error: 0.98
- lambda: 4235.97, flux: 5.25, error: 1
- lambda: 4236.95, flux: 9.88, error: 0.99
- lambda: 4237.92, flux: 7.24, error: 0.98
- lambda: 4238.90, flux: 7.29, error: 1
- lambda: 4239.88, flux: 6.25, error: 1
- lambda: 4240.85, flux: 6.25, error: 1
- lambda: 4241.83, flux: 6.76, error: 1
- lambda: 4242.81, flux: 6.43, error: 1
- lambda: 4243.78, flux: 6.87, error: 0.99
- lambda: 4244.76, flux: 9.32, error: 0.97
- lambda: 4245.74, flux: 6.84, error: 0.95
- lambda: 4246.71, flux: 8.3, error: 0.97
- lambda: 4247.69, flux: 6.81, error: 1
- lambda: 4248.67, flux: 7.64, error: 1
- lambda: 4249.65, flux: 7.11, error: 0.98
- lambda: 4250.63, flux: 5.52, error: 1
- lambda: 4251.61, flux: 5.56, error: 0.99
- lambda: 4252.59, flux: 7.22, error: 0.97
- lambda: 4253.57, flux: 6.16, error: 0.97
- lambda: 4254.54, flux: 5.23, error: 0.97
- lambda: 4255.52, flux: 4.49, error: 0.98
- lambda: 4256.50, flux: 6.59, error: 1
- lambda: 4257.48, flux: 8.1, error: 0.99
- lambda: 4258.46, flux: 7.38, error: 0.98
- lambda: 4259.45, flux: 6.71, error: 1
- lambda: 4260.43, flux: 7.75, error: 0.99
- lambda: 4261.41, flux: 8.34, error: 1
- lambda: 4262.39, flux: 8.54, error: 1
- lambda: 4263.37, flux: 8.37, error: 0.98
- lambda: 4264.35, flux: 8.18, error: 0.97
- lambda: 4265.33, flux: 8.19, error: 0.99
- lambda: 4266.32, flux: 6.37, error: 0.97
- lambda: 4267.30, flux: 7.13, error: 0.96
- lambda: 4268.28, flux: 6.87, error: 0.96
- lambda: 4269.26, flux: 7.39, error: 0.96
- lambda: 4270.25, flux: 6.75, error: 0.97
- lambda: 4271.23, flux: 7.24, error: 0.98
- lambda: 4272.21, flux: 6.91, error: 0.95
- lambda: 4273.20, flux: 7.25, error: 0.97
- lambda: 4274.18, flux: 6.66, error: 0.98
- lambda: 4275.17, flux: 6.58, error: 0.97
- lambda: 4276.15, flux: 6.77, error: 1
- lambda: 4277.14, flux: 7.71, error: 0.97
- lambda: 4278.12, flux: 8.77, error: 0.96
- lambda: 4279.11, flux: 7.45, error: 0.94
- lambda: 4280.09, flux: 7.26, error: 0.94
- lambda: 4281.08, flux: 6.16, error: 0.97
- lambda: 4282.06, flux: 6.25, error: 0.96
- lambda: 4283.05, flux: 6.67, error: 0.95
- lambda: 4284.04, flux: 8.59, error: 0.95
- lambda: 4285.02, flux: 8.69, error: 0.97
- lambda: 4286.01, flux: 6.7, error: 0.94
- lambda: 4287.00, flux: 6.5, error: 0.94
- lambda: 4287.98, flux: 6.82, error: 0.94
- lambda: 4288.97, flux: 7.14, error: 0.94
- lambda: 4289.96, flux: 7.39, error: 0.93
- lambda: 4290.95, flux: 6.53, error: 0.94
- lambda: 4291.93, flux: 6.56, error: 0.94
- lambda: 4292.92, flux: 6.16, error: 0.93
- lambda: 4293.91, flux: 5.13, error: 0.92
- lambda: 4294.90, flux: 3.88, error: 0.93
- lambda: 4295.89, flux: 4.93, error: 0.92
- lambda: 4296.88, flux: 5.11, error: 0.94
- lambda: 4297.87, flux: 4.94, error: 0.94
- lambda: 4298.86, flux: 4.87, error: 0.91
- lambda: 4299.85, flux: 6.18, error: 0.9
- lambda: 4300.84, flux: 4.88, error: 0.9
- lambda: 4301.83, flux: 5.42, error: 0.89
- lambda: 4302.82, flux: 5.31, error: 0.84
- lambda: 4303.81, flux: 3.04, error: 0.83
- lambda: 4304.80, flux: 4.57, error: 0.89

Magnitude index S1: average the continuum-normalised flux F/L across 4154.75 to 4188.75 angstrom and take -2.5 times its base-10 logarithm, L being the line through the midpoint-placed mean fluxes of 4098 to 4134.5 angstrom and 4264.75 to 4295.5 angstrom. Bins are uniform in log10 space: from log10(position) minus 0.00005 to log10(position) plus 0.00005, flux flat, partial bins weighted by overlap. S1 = 0.06 mag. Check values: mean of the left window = 6.94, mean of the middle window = 6.56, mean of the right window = 6.91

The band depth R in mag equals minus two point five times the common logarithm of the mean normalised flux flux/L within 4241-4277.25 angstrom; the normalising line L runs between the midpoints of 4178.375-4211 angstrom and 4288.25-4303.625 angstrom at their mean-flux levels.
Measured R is -0.19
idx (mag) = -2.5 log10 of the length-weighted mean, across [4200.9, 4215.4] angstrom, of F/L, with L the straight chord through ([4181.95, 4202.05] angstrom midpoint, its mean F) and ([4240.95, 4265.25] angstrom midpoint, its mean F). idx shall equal -0.10 mag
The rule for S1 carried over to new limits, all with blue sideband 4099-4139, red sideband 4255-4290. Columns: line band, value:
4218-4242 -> 0.11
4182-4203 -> 0.12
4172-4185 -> 0.10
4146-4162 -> 0.09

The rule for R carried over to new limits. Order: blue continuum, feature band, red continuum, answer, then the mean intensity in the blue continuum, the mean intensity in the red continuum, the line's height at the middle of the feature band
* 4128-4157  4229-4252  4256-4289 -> 0.071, 6.45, 7.32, 7.1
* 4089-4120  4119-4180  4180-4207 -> 0.012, 6.9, 6.48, 6.68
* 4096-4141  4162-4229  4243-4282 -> 0.037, 6.75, 7.13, 6.95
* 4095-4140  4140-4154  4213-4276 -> 0.080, 6.76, 6.84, 6.78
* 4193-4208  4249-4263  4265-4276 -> 0.027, 6.77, 7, 6.96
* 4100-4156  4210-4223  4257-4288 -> -0.005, 6.76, 7.35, 7.12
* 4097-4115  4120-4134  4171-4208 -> -0.032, 7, 6.44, 6.86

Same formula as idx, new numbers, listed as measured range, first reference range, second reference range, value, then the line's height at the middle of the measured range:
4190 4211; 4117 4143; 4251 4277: 0.02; 6.85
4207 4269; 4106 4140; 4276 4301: -0.05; 6.59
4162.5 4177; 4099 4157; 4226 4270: -0.04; 6.77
